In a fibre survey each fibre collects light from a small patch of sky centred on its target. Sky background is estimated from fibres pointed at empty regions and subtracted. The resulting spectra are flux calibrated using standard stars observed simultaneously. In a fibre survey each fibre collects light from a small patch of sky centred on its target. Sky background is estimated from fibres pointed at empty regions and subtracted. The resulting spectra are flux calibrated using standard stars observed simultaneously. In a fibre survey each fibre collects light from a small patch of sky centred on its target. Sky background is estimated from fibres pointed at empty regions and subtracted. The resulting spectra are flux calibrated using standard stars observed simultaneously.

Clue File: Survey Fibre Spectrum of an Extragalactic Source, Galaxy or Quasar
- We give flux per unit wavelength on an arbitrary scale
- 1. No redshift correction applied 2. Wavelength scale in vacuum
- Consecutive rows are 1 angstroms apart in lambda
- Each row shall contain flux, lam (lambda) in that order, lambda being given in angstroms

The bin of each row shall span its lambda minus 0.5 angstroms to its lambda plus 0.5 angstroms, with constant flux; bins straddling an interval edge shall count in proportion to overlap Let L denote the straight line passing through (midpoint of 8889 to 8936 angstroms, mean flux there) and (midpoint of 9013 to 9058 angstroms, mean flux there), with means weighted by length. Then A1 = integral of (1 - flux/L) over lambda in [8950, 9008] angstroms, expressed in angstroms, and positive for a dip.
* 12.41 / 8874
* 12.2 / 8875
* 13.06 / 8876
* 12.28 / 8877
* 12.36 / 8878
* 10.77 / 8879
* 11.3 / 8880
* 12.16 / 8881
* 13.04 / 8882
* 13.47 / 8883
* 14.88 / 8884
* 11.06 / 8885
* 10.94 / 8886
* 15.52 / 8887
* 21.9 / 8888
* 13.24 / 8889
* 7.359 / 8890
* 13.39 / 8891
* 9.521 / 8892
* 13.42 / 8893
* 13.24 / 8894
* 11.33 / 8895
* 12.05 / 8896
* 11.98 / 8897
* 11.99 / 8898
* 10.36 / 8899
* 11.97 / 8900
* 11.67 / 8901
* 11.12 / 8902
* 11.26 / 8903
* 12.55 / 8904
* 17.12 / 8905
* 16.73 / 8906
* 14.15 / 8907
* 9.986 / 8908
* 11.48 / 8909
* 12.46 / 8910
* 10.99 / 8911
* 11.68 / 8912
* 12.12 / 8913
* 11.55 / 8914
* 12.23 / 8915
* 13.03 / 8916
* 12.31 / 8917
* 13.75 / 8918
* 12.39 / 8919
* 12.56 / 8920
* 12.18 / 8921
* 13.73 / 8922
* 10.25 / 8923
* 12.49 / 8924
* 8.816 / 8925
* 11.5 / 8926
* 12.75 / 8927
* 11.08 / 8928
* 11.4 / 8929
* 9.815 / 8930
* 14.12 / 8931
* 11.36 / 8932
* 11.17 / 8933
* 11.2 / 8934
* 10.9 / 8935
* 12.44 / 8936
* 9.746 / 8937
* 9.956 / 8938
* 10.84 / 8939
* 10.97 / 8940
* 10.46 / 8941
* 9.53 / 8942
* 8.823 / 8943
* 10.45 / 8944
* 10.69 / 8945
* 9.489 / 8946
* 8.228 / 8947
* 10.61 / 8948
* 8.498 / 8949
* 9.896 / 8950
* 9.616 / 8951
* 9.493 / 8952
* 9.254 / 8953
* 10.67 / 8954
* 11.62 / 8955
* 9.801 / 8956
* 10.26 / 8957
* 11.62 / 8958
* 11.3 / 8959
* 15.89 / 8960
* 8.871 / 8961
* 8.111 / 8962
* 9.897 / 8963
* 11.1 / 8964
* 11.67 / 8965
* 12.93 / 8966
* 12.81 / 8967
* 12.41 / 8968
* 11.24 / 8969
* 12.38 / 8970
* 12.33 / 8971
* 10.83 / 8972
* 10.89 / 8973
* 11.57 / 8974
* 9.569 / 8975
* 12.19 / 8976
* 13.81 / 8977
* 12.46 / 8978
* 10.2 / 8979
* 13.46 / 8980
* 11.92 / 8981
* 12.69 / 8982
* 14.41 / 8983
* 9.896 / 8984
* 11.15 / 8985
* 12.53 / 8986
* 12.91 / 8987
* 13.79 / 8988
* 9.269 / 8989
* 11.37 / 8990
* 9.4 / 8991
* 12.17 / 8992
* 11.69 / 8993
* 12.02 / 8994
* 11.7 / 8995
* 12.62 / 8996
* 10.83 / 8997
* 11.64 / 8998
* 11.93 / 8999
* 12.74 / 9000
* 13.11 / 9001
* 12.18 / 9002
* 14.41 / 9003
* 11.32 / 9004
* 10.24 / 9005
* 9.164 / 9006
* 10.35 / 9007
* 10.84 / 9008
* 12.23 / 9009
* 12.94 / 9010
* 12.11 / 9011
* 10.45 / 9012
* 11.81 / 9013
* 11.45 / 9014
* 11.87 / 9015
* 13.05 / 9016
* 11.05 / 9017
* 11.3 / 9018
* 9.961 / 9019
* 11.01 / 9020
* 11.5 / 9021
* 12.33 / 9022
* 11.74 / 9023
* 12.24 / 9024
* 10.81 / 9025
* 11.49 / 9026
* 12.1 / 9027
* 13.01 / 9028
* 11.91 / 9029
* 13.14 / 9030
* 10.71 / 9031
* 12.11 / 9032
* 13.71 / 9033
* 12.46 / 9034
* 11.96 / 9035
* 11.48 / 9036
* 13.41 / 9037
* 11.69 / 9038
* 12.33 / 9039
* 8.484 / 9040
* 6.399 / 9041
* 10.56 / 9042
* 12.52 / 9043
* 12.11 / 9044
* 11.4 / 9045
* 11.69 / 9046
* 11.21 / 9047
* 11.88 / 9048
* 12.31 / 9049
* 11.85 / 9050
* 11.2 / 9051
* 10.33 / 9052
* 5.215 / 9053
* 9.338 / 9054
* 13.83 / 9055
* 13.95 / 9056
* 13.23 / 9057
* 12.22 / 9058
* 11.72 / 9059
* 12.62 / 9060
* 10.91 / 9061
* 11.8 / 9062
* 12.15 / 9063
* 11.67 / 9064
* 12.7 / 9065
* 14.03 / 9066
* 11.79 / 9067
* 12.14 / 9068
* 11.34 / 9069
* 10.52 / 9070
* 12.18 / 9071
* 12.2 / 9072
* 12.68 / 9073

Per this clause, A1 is 1.3 angstroms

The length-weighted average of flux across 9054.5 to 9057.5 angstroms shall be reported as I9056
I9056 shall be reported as 13.7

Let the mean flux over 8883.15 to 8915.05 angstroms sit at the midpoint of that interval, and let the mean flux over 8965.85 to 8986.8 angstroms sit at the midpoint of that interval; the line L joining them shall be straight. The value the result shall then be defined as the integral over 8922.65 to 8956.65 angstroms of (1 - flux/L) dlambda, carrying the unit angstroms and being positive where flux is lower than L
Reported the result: 4.8 angstroms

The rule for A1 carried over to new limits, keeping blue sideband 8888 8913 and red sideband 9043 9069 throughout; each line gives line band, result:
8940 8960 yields 3.2 angstroms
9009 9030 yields 0.2 angstroms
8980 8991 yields 0.1 angstroms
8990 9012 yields 0.5 angstroms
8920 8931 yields 0.6 angstroms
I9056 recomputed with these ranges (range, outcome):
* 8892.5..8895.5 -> 12.7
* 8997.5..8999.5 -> 11.8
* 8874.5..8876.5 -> 12.6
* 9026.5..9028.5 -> 12.6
